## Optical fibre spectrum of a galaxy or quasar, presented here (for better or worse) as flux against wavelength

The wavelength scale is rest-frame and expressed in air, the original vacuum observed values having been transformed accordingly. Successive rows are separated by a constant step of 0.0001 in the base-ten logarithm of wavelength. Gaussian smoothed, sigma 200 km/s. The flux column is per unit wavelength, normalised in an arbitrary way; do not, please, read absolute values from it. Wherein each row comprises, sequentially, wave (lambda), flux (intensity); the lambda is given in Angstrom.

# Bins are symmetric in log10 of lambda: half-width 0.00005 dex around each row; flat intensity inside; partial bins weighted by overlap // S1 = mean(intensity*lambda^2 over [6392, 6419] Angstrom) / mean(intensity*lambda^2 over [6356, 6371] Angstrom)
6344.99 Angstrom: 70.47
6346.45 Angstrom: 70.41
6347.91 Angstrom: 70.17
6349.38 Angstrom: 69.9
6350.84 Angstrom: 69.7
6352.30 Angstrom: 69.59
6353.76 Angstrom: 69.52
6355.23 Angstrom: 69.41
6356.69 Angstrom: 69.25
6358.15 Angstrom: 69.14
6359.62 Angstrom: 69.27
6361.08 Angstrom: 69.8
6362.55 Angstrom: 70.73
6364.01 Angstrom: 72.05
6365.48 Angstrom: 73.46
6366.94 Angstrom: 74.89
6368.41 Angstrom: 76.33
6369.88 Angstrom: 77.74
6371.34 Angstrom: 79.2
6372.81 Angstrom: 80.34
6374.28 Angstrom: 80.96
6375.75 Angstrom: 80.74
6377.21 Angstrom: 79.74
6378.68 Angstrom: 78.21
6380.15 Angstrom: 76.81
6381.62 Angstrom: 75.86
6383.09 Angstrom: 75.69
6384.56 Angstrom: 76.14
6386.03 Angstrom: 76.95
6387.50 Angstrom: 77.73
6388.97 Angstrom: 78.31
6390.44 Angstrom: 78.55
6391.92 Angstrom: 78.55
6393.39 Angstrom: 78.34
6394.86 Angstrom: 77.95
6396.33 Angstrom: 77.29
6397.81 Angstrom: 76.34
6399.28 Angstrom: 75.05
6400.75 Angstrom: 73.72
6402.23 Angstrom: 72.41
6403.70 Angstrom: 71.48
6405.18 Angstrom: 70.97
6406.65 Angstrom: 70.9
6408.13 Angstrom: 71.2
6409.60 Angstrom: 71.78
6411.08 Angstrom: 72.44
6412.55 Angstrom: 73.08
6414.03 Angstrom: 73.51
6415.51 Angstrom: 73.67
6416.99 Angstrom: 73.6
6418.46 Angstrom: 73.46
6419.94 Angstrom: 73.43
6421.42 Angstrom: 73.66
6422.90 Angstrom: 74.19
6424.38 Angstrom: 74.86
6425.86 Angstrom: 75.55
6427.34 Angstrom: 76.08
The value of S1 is 1.03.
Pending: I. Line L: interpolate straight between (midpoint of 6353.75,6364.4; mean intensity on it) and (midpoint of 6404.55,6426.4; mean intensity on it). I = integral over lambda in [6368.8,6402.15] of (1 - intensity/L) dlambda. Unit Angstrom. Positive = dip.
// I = -2.93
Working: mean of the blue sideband 69.8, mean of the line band 77.6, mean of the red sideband 73.1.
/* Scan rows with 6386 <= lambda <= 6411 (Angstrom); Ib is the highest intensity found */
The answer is 78.55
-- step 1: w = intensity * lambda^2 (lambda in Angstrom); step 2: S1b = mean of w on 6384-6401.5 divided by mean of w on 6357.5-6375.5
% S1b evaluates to 1.04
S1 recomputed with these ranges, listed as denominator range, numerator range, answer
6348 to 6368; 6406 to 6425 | 1.05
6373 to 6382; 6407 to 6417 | 0.93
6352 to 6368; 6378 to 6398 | 1.10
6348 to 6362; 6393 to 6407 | 1.09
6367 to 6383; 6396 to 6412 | 0.94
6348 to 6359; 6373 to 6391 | 1.13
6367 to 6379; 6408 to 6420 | 0.94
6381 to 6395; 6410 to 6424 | 0.96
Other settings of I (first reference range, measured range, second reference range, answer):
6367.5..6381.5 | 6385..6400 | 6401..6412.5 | -0.53 Angstrom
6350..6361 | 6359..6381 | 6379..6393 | -0.86 Angstrom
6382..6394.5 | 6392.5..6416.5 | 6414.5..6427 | 0.64 Angstrom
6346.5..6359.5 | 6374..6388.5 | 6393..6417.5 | -1.21 Angstrom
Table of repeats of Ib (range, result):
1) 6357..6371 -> 77.74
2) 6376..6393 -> 79.74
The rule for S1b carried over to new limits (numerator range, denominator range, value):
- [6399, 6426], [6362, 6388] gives 0.96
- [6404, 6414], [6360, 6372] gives 0.98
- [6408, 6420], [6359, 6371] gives 1.01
